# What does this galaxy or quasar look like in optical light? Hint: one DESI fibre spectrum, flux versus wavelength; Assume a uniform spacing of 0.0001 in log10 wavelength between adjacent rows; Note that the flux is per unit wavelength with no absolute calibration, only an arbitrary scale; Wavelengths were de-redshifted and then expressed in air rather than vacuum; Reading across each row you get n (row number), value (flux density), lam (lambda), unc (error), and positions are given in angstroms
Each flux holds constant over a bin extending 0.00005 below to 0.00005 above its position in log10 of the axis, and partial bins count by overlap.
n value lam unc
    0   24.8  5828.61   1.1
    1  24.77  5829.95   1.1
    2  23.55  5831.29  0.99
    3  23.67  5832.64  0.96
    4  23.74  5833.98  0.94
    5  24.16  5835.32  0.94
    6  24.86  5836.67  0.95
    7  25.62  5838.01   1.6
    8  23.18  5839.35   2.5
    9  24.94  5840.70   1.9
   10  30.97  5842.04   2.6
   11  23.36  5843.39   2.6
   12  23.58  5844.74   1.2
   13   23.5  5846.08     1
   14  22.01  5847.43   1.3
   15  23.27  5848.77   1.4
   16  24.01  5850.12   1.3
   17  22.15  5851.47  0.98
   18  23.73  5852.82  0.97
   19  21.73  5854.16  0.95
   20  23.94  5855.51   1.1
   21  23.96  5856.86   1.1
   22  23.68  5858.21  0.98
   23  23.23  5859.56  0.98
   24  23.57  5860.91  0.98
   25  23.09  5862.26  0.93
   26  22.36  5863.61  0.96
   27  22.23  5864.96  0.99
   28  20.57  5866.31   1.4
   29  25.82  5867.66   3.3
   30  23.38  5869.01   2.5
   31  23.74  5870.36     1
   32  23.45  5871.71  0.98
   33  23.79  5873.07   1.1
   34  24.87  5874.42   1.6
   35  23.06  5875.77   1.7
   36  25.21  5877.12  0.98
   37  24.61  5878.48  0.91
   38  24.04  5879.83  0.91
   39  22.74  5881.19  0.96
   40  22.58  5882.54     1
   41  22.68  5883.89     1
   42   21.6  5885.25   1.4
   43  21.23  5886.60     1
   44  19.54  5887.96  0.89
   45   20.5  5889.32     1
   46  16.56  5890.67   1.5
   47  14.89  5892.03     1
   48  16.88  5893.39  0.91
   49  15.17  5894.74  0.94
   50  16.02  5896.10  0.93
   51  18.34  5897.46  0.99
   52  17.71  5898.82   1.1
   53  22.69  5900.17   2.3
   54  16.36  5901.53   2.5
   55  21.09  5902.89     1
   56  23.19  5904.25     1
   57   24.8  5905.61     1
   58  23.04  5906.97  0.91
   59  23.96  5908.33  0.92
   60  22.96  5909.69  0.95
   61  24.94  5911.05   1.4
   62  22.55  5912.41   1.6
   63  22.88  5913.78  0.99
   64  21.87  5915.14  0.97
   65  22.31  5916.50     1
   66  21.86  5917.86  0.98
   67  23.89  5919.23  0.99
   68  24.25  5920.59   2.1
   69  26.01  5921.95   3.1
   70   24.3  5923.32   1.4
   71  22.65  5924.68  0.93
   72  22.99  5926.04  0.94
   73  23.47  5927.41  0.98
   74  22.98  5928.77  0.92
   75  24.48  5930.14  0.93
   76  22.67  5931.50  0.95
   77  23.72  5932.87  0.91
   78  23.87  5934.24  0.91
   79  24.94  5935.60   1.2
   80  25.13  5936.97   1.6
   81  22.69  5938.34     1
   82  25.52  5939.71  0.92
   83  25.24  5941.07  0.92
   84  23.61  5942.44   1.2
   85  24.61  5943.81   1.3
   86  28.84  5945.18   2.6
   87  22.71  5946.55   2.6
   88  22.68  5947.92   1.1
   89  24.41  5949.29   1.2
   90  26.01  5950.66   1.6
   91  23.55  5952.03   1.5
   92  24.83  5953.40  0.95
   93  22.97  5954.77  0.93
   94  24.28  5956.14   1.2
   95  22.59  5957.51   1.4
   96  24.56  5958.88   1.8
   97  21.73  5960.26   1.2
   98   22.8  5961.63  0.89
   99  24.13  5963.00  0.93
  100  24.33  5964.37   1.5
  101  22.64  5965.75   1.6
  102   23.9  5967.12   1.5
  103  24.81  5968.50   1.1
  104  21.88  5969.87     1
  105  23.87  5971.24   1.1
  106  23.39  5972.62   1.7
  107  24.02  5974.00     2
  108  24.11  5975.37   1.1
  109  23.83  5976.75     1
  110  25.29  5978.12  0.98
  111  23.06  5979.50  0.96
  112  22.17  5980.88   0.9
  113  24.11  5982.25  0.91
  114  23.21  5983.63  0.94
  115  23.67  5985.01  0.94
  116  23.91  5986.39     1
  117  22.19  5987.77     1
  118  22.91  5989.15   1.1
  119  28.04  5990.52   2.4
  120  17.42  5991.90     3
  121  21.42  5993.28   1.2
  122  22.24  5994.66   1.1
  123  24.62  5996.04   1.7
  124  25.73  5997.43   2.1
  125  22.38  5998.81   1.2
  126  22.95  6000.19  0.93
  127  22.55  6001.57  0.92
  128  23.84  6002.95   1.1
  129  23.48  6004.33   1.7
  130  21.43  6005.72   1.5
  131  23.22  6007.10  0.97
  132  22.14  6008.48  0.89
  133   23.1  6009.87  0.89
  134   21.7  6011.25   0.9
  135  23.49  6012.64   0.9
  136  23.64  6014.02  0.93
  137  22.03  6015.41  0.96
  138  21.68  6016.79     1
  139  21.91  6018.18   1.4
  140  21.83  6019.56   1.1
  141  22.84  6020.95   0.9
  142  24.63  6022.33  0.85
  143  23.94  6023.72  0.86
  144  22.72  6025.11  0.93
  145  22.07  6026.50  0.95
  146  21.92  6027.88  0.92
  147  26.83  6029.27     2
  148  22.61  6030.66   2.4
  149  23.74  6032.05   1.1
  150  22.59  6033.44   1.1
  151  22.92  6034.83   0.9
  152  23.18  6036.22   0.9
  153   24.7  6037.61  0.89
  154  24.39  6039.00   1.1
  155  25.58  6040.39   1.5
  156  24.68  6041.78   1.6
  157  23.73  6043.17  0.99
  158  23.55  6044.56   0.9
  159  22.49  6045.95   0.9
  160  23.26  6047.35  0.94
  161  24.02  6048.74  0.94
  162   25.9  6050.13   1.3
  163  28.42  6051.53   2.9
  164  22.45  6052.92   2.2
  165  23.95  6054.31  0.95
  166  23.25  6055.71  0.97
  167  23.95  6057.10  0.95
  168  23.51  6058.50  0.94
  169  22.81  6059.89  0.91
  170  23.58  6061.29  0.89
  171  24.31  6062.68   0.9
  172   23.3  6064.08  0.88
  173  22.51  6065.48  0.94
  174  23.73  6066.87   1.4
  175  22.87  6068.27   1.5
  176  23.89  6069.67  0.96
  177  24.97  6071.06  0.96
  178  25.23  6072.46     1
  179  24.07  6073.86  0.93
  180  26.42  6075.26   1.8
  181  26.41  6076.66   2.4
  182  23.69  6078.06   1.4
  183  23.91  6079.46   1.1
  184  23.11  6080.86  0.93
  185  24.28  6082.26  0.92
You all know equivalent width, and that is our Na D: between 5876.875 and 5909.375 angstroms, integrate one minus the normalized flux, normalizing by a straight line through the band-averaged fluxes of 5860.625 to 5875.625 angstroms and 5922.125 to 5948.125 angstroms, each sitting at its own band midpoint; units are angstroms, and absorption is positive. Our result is 4.2 angstroms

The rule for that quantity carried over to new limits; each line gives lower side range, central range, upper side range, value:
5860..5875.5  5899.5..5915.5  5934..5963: 0.8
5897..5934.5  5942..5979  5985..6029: -1.8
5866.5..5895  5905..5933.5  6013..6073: -1.6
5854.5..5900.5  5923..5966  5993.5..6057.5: -2.8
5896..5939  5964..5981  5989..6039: -0.6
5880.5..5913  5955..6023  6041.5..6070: -2.3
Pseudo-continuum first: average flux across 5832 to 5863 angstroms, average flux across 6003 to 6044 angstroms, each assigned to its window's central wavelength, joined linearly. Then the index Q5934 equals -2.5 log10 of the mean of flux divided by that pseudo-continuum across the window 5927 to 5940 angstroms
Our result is -0.02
